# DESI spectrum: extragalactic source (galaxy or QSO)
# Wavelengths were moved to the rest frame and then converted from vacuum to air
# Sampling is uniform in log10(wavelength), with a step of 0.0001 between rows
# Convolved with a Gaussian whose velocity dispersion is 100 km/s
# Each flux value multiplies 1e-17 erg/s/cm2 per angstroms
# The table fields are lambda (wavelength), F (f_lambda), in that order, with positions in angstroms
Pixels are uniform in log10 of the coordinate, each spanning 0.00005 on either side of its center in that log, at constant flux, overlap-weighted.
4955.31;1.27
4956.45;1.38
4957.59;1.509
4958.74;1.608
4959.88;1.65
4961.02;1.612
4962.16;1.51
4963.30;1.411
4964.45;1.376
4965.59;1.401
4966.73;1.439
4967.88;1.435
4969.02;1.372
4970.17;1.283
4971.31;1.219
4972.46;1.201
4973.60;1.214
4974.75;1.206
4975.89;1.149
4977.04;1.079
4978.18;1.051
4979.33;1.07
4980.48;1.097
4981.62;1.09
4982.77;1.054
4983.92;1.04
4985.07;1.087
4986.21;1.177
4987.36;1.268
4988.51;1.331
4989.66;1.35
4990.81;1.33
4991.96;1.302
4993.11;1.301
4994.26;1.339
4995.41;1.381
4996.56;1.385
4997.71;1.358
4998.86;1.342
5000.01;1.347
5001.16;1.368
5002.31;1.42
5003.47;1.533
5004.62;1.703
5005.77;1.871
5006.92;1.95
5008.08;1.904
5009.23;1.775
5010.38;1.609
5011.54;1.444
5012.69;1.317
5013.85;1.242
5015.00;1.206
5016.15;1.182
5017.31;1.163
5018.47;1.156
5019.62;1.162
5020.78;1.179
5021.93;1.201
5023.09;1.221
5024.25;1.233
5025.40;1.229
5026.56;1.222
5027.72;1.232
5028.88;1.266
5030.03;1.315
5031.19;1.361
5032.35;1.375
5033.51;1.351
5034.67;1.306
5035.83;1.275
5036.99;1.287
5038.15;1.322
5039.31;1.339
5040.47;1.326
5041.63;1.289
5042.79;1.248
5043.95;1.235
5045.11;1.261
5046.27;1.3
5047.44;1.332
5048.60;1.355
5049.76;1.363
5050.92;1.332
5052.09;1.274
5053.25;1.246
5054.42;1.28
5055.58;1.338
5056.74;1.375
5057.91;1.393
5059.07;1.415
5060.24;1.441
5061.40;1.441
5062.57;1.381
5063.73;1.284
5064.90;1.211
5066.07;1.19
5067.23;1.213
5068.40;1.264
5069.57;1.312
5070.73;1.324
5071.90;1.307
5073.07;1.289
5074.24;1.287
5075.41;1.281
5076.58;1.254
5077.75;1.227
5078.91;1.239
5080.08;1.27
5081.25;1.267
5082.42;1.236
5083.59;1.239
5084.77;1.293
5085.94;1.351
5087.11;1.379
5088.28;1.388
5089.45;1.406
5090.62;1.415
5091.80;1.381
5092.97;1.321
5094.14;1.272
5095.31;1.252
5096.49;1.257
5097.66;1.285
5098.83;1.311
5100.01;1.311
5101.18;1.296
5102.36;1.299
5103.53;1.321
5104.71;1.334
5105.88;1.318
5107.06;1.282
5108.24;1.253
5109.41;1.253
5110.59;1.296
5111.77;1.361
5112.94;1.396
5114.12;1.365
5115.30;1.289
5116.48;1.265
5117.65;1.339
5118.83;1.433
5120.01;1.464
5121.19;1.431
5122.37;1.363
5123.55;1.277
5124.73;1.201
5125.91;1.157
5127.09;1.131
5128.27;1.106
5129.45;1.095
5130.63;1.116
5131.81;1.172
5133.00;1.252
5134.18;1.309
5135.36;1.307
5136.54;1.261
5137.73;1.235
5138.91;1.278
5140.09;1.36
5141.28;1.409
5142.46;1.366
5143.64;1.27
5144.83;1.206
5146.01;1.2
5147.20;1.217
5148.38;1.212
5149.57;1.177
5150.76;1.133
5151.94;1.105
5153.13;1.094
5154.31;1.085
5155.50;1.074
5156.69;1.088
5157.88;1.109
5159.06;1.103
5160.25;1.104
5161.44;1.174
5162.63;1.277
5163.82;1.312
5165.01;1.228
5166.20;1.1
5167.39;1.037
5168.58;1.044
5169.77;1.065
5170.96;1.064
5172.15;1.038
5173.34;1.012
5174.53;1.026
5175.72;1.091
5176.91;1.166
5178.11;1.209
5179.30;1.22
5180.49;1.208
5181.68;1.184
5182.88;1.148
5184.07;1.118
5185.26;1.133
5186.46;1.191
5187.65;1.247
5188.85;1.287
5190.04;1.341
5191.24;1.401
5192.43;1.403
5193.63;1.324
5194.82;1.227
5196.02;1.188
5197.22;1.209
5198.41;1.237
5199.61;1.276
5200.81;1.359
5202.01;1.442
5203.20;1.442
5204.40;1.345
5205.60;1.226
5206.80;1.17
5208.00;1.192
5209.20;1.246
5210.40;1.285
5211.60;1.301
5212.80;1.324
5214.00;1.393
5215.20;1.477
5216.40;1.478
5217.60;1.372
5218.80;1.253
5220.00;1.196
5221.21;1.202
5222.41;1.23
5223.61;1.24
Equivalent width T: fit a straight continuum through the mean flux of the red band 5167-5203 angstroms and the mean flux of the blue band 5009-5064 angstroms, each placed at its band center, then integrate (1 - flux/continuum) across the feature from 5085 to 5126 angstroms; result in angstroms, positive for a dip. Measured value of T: -2.2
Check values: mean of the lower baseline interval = 1.31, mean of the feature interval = 1.33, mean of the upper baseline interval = 1.2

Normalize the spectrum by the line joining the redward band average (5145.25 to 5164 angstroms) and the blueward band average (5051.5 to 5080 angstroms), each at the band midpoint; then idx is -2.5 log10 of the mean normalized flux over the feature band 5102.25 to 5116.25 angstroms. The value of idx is -0.07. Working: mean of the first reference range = 1.3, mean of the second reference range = 1.15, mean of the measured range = 1.31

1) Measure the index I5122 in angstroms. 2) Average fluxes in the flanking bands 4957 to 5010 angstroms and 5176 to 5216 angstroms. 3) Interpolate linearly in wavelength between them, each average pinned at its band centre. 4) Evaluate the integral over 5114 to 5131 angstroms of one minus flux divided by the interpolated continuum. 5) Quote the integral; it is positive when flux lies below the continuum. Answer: 0.5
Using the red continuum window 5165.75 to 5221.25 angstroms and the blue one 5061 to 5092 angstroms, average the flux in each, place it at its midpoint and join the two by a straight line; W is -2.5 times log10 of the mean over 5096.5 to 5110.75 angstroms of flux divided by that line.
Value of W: -0.01 mag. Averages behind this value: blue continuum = 1.3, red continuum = 1.23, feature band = 1.3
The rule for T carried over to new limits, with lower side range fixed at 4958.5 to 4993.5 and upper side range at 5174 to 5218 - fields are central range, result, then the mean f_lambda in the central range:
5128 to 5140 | 0.5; 1.22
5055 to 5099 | -1.3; 1.31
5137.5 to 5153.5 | 0.4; 1.23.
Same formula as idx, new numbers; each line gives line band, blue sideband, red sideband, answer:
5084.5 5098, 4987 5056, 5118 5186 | -0.06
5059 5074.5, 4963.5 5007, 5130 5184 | -0.05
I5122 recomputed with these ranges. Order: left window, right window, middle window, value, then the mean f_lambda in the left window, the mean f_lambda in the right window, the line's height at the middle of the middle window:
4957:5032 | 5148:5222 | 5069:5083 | 0.1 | 1.34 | 1.21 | 1.28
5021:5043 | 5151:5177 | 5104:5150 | -4.7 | 1.28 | 1.11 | 1.16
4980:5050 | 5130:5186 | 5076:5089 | -0.3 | 1.33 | 1.17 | 1.25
